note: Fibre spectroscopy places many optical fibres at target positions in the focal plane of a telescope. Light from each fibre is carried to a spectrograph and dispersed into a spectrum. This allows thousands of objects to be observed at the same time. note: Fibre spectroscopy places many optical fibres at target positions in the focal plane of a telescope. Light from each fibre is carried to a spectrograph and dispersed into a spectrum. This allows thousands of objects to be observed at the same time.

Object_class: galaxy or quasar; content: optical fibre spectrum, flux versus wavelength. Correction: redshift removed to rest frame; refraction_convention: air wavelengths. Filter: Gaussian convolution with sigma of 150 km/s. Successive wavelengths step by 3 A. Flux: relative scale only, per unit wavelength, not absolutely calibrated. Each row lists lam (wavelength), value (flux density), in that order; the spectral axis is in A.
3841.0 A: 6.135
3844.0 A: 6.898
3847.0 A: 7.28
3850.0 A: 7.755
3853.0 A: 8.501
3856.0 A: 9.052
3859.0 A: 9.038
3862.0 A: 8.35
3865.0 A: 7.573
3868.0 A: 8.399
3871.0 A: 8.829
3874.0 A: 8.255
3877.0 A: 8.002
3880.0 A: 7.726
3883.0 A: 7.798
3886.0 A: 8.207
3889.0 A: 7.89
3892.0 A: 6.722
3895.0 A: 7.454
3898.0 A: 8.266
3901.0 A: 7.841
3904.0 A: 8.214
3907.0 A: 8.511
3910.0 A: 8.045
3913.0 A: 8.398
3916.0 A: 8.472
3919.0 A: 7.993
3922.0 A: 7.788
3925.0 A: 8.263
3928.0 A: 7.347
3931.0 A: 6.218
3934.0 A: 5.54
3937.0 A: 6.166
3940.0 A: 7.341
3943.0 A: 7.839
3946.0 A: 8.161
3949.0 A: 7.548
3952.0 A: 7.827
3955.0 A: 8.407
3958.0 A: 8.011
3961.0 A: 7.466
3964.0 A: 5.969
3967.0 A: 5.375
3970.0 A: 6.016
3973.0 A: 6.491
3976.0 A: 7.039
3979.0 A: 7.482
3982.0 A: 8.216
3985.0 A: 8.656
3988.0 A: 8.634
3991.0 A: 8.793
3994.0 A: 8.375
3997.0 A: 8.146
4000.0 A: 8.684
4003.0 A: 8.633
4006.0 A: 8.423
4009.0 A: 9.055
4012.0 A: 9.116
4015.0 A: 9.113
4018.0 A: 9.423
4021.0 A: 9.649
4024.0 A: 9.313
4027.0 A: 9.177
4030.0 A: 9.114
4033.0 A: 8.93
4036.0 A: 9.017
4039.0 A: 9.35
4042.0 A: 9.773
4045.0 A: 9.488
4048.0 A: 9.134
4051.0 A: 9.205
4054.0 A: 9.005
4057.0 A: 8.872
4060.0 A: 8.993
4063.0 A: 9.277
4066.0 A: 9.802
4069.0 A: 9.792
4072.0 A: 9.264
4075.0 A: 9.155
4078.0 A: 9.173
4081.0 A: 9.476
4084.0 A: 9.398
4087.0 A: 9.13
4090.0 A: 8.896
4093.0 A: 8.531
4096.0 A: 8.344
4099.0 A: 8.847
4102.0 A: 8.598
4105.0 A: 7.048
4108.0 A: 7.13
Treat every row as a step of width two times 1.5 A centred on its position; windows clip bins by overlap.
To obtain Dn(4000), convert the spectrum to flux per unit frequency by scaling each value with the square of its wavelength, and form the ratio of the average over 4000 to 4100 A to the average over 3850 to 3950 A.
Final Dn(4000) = 1.25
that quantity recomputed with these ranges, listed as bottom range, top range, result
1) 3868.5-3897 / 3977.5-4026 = 1.18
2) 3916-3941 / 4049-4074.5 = 1.38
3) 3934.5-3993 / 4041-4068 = 1.31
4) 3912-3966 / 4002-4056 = 1.29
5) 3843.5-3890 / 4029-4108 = 1.23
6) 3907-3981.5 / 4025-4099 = 1.33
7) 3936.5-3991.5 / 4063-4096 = 1.31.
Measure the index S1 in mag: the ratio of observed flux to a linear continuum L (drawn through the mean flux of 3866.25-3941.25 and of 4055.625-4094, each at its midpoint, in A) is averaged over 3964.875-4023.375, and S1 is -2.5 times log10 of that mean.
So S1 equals 0.049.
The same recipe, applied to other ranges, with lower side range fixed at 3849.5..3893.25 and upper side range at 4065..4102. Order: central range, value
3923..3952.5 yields 0.17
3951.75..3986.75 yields 0.19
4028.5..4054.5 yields -0.04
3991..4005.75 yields 0.03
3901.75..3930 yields 0.04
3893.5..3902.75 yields 0.06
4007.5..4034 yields -0.05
